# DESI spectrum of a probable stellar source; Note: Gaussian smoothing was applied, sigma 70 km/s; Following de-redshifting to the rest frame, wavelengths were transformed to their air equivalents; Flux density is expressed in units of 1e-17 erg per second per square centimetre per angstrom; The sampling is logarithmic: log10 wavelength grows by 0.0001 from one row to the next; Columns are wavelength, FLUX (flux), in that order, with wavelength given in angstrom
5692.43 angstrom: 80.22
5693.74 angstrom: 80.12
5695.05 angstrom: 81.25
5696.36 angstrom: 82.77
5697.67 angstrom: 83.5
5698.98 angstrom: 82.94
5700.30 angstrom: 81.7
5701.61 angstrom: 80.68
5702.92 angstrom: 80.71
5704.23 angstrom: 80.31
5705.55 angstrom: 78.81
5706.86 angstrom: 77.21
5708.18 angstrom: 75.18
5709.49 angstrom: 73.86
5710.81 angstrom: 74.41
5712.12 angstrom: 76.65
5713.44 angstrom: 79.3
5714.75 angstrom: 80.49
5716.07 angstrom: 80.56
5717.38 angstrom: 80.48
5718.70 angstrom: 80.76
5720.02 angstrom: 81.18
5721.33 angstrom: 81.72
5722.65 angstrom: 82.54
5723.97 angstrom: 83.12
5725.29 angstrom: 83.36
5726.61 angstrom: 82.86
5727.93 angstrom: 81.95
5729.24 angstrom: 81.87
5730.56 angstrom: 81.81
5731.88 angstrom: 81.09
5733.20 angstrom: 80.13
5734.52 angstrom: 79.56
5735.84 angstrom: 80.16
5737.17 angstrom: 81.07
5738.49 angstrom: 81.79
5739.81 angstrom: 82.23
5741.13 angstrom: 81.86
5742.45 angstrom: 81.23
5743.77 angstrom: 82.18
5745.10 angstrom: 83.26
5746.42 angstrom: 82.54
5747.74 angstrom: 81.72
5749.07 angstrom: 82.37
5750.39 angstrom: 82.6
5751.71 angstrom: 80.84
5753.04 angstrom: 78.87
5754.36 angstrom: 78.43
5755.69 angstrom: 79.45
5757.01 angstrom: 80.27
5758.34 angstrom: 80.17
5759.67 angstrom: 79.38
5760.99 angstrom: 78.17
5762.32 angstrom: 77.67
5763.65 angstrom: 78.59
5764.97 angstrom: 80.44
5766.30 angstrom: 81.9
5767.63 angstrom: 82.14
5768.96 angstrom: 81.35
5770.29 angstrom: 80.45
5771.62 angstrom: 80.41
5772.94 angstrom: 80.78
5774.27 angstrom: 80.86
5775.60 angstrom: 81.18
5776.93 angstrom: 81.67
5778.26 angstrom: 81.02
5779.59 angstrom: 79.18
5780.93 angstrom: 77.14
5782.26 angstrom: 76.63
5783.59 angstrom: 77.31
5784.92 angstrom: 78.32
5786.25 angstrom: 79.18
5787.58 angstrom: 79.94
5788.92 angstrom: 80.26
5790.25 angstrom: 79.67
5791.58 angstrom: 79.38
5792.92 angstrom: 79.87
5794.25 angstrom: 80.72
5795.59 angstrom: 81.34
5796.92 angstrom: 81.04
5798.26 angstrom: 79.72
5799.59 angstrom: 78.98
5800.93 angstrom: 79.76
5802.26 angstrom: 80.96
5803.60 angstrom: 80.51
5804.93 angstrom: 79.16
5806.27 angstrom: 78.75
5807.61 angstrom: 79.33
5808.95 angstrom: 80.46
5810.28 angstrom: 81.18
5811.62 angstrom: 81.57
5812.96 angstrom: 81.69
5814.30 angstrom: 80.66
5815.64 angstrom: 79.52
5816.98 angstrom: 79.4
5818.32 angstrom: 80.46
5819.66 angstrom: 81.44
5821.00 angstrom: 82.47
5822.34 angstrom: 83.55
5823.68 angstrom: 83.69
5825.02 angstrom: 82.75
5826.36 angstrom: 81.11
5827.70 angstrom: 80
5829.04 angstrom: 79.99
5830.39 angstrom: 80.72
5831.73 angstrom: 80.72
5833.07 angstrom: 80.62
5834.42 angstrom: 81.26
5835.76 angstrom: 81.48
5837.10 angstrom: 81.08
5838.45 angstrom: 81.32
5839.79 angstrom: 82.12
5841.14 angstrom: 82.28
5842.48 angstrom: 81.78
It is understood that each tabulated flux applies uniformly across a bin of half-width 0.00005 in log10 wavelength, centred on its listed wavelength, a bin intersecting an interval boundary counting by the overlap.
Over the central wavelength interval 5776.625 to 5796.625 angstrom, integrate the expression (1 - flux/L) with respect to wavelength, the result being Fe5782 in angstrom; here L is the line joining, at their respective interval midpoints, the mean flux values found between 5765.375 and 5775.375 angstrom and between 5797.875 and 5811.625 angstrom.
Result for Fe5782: 0.3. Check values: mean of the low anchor 81.1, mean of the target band 79.4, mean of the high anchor 80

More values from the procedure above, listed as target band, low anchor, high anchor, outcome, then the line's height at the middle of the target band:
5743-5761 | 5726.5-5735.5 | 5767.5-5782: 0.0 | 80.8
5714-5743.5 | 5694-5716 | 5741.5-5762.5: -0.5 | 80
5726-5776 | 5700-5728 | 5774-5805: -0.7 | 79.8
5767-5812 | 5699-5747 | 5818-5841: 0.6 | 81.1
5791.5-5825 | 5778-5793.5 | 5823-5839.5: -0.3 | 80.1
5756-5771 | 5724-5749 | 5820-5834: 0.3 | 81.7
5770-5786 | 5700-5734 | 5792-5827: 0.2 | 80.5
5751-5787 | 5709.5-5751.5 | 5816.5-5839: 0.7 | 81.2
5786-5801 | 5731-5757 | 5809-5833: 0.2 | 81.2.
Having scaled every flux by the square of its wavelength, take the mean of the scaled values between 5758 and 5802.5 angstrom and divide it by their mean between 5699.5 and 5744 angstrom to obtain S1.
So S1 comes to 1.01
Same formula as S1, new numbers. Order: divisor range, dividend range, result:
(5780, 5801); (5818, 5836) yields 1.04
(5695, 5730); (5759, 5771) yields 1.01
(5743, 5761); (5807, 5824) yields 1.03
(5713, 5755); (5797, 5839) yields 1.02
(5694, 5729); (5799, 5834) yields 1.04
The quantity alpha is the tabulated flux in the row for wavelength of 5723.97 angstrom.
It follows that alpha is 83.12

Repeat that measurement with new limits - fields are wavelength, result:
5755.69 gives 79.45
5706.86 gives 77.21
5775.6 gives 81.18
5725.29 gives 83.36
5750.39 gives 82.6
